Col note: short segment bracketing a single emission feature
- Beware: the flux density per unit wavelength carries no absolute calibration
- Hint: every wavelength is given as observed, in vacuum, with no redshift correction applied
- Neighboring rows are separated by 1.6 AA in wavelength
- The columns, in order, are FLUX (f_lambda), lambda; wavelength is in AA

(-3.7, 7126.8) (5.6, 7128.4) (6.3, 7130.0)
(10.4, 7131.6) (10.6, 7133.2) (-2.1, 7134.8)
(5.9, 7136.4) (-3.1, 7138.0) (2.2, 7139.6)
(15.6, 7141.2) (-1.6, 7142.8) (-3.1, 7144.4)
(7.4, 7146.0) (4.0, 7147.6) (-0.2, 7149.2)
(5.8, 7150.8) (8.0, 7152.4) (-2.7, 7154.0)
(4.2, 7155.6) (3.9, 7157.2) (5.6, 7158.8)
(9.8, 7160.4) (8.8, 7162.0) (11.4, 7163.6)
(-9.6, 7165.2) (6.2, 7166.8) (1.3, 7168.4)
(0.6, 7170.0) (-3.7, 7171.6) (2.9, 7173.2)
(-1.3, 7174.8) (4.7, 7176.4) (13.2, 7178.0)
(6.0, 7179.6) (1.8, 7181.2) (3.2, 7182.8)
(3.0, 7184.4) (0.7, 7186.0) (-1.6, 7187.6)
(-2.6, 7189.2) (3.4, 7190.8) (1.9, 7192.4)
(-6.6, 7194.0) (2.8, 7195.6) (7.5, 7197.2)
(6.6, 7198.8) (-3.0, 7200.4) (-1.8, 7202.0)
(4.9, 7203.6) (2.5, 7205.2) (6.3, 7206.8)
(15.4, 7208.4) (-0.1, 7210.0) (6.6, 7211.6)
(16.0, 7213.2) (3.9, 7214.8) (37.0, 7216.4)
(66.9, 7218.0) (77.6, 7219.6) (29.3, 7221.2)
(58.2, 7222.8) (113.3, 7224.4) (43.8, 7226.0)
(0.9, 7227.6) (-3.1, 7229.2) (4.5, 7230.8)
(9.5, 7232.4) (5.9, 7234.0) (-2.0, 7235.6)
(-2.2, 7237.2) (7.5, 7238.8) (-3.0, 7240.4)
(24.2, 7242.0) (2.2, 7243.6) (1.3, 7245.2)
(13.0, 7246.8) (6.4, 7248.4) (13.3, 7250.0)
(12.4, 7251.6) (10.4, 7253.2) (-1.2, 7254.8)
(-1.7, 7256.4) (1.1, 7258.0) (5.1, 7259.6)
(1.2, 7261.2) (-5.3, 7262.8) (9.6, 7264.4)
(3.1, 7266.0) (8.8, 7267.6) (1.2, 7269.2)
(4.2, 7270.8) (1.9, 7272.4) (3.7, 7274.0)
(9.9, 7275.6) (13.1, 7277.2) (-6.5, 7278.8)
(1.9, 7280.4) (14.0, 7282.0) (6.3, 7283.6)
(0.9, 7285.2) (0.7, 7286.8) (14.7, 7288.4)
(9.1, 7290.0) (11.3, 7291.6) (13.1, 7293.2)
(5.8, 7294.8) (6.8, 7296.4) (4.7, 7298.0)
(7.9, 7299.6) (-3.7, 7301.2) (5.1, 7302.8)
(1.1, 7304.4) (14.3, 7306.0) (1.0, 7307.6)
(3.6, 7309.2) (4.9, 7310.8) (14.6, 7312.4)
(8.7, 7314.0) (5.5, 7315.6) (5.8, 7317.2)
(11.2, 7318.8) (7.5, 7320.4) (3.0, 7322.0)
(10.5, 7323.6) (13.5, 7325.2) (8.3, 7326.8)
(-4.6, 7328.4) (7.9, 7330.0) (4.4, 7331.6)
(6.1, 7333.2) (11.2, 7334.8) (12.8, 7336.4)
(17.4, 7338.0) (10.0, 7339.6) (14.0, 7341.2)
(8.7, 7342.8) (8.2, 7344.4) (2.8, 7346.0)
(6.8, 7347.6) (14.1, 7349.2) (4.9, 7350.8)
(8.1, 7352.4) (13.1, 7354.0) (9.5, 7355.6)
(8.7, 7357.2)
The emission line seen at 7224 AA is [O II] 3727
